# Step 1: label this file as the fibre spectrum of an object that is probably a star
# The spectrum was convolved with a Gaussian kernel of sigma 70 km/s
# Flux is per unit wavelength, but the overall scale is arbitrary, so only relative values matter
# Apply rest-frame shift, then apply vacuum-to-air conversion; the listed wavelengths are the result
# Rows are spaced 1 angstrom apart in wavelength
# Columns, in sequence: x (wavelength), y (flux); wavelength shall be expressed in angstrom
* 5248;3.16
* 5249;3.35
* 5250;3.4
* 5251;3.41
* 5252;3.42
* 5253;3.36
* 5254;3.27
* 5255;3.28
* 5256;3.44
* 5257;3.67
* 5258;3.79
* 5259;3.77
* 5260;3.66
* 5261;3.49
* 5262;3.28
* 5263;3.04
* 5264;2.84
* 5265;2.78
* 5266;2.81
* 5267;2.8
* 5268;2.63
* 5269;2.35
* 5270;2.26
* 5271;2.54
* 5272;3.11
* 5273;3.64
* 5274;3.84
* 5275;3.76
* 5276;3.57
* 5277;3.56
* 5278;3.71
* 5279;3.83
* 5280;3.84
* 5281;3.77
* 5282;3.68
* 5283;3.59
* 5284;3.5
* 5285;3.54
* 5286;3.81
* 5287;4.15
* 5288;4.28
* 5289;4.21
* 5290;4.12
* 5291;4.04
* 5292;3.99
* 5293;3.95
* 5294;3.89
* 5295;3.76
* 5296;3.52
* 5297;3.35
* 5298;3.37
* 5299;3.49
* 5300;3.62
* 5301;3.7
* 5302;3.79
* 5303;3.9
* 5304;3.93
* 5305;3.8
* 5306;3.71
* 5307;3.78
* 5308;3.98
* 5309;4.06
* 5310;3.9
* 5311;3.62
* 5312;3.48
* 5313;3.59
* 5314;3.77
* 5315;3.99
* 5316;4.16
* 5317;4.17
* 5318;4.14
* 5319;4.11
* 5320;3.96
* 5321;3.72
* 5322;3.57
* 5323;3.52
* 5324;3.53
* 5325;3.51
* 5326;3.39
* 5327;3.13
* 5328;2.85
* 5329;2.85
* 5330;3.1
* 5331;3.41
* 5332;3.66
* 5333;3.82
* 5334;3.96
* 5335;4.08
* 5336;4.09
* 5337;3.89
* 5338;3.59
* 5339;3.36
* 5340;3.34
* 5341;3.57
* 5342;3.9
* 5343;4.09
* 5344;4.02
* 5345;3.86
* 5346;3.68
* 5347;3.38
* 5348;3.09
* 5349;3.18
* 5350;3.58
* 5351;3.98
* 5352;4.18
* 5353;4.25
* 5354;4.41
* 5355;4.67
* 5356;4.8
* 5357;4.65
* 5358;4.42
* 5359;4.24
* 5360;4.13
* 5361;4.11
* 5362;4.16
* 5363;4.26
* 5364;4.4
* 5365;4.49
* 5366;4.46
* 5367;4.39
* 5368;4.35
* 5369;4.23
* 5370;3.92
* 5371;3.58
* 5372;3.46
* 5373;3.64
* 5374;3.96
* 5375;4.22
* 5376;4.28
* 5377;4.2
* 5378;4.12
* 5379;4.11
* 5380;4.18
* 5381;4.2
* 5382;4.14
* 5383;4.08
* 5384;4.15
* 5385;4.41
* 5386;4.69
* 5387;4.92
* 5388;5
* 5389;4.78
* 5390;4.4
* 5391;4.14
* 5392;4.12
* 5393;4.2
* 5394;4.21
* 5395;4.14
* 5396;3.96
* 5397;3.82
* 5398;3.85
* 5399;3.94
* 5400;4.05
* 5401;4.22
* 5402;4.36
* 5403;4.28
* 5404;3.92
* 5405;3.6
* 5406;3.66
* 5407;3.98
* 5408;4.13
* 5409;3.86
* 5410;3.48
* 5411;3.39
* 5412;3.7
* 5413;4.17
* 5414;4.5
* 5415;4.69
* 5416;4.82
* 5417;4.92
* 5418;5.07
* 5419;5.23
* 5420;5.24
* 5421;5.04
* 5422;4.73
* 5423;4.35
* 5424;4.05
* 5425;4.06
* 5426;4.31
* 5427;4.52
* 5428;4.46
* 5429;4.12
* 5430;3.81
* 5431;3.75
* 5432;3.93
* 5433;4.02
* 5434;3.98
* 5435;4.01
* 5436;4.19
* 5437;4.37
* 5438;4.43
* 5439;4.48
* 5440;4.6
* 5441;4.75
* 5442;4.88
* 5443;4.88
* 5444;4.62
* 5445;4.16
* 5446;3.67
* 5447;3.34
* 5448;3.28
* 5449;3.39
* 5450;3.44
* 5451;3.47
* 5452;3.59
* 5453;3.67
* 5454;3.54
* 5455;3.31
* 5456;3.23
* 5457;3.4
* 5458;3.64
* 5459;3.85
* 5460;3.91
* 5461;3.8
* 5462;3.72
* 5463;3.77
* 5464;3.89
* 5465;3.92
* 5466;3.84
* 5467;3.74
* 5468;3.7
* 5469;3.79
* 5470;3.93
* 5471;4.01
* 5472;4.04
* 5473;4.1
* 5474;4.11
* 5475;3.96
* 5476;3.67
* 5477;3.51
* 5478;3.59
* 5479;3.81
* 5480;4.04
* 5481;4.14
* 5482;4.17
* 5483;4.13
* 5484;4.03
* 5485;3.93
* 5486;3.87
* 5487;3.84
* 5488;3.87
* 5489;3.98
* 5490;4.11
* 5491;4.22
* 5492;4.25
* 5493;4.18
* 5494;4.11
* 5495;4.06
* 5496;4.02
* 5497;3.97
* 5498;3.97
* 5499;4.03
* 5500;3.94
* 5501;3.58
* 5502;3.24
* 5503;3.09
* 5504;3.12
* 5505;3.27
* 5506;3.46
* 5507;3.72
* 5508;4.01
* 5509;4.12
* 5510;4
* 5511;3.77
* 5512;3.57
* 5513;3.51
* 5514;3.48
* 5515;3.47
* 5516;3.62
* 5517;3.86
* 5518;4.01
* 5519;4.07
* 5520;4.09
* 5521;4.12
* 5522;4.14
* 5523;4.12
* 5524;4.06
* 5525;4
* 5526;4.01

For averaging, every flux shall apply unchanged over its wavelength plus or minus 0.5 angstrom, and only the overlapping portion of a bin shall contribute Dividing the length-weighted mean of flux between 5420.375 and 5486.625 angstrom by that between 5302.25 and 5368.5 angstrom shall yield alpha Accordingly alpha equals 1.03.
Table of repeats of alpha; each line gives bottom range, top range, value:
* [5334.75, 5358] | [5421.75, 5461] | 1.02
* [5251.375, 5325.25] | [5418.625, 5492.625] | 1.12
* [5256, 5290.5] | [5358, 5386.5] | 1.21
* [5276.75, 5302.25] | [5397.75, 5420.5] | 1.12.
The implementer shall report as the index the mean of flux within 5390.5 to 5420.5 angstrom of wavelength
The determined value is 4.19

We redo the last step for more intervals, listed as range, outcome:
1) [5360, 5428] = 4.24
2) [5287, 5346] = 3.74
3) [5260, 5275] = 3.01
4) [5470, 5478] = 3.9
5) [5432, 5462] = 3.92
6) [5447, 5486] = 3.76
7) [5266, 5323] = 3.67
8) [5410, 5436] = 4.33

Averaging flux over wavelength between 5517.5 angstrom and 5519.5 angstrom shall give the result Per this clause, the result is 4.04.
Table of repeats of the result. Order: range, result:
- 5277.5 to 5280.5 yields 3.79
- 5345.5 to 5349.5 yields 3.33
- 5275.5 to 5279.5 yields 3.67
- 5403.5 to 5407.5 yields 3.79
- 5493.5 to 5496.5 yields 4.06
